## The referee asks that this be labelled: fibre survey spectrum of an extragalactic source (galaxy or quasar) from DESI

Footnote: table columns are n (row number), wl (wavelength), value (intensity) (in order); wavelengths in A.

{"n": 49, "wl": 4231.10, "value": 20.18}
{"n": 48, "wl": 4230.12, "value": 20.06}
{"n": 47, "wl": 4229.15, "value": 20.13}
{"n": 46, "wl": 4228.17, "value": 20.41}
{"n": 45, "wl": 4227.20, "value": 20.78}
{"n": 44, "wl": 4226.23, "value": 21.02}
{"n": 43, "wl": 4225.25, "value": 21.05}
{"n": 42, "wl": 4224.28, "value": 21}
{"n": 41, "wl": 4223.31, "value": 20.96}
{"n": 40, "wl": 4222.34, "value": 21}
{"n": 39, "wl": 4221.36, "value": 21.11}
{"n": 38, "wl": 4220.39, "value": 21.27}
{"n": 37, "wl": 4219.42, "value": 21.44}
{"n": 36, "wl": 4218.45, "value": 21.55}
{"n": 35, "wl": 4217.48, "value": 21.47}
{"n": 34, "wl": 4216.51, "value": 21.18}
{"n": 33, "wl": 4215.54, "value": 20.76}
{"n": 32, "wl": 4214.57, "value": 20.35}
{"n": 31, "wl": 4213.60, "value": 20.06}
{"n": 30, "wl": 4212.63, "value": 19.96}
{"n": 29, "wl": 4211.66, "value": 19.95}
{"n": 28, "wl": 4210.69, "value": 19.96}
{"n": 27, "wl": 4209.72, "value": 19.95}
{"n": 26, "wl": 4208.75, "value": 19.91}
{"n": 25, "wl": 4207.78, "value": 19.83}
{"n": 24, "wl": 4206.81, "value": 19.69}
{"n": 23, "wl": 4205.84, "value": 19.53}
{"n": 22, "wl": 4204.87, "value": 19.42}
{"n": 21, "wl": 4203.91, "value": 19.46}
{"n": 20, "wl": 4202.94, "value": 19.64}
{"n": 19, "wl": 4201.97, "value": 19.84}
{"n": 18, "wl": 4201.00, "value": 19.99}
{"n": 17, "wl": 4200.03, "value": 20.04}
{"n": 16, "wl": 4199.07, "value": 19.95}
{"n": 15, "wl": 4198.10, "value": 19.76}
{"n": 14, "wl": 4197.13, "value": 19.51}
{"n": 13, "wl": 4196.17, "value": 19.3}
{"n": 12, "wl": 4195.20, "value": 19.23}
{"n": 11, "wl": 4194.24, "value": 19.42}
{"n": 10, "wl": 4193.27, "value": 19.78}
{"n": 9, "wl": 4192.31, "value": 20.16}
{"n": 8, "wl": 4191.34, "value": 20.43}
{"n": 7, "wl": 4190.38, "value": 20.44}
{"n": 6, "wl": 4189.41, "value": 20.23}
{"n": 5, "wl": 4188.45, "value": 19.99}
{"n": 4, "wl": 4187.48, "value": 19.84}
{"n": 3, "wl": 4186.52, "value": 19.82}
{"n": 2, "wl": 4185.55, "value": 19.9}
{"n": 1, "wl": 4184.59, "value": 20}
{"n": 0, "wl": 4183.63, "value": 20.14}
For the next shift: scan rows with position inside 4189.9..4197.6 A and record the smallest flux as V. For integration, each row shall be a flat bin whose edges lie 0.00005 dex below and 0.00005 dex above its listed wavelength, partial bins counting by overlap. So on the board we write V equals 19.23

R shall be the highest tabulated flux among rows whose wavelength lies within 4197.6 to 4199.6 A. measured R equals 19.95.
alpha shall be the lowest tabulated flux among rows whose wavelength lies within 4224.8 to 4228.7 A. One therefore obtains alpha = 20.41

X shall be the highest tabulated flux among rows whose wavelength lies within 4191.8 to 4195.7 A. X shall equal 20.16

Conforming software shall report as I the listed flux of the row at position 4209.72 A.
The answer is 19.95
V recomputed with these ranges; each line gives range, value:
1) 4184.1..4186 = 19.9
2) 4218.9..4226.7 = 20.96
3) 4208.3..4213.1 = 19.91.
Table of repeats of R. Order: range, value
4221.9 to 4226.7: 21.05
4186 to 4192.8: 20.44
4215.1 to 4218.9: 21.55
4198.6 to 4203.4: 20.04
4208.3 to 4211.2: 19.96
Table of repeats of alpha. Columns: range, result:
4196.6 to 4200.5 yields 19.51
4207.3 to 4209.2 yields 19.83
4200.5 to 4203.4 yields 19.64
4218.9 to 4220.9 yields 21.27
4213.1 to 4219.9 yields 20.06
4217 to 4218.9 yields 21.47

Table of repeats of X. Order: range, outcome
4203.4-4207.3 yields 19.69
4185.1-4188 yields 19.9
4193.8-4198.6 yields 19.76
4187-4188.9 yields 19.99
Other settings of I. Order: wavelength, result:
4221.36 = 21.11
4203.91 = 19.46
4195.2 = 19.23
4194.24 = 19.42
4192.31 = 20.16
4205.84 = 19.53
